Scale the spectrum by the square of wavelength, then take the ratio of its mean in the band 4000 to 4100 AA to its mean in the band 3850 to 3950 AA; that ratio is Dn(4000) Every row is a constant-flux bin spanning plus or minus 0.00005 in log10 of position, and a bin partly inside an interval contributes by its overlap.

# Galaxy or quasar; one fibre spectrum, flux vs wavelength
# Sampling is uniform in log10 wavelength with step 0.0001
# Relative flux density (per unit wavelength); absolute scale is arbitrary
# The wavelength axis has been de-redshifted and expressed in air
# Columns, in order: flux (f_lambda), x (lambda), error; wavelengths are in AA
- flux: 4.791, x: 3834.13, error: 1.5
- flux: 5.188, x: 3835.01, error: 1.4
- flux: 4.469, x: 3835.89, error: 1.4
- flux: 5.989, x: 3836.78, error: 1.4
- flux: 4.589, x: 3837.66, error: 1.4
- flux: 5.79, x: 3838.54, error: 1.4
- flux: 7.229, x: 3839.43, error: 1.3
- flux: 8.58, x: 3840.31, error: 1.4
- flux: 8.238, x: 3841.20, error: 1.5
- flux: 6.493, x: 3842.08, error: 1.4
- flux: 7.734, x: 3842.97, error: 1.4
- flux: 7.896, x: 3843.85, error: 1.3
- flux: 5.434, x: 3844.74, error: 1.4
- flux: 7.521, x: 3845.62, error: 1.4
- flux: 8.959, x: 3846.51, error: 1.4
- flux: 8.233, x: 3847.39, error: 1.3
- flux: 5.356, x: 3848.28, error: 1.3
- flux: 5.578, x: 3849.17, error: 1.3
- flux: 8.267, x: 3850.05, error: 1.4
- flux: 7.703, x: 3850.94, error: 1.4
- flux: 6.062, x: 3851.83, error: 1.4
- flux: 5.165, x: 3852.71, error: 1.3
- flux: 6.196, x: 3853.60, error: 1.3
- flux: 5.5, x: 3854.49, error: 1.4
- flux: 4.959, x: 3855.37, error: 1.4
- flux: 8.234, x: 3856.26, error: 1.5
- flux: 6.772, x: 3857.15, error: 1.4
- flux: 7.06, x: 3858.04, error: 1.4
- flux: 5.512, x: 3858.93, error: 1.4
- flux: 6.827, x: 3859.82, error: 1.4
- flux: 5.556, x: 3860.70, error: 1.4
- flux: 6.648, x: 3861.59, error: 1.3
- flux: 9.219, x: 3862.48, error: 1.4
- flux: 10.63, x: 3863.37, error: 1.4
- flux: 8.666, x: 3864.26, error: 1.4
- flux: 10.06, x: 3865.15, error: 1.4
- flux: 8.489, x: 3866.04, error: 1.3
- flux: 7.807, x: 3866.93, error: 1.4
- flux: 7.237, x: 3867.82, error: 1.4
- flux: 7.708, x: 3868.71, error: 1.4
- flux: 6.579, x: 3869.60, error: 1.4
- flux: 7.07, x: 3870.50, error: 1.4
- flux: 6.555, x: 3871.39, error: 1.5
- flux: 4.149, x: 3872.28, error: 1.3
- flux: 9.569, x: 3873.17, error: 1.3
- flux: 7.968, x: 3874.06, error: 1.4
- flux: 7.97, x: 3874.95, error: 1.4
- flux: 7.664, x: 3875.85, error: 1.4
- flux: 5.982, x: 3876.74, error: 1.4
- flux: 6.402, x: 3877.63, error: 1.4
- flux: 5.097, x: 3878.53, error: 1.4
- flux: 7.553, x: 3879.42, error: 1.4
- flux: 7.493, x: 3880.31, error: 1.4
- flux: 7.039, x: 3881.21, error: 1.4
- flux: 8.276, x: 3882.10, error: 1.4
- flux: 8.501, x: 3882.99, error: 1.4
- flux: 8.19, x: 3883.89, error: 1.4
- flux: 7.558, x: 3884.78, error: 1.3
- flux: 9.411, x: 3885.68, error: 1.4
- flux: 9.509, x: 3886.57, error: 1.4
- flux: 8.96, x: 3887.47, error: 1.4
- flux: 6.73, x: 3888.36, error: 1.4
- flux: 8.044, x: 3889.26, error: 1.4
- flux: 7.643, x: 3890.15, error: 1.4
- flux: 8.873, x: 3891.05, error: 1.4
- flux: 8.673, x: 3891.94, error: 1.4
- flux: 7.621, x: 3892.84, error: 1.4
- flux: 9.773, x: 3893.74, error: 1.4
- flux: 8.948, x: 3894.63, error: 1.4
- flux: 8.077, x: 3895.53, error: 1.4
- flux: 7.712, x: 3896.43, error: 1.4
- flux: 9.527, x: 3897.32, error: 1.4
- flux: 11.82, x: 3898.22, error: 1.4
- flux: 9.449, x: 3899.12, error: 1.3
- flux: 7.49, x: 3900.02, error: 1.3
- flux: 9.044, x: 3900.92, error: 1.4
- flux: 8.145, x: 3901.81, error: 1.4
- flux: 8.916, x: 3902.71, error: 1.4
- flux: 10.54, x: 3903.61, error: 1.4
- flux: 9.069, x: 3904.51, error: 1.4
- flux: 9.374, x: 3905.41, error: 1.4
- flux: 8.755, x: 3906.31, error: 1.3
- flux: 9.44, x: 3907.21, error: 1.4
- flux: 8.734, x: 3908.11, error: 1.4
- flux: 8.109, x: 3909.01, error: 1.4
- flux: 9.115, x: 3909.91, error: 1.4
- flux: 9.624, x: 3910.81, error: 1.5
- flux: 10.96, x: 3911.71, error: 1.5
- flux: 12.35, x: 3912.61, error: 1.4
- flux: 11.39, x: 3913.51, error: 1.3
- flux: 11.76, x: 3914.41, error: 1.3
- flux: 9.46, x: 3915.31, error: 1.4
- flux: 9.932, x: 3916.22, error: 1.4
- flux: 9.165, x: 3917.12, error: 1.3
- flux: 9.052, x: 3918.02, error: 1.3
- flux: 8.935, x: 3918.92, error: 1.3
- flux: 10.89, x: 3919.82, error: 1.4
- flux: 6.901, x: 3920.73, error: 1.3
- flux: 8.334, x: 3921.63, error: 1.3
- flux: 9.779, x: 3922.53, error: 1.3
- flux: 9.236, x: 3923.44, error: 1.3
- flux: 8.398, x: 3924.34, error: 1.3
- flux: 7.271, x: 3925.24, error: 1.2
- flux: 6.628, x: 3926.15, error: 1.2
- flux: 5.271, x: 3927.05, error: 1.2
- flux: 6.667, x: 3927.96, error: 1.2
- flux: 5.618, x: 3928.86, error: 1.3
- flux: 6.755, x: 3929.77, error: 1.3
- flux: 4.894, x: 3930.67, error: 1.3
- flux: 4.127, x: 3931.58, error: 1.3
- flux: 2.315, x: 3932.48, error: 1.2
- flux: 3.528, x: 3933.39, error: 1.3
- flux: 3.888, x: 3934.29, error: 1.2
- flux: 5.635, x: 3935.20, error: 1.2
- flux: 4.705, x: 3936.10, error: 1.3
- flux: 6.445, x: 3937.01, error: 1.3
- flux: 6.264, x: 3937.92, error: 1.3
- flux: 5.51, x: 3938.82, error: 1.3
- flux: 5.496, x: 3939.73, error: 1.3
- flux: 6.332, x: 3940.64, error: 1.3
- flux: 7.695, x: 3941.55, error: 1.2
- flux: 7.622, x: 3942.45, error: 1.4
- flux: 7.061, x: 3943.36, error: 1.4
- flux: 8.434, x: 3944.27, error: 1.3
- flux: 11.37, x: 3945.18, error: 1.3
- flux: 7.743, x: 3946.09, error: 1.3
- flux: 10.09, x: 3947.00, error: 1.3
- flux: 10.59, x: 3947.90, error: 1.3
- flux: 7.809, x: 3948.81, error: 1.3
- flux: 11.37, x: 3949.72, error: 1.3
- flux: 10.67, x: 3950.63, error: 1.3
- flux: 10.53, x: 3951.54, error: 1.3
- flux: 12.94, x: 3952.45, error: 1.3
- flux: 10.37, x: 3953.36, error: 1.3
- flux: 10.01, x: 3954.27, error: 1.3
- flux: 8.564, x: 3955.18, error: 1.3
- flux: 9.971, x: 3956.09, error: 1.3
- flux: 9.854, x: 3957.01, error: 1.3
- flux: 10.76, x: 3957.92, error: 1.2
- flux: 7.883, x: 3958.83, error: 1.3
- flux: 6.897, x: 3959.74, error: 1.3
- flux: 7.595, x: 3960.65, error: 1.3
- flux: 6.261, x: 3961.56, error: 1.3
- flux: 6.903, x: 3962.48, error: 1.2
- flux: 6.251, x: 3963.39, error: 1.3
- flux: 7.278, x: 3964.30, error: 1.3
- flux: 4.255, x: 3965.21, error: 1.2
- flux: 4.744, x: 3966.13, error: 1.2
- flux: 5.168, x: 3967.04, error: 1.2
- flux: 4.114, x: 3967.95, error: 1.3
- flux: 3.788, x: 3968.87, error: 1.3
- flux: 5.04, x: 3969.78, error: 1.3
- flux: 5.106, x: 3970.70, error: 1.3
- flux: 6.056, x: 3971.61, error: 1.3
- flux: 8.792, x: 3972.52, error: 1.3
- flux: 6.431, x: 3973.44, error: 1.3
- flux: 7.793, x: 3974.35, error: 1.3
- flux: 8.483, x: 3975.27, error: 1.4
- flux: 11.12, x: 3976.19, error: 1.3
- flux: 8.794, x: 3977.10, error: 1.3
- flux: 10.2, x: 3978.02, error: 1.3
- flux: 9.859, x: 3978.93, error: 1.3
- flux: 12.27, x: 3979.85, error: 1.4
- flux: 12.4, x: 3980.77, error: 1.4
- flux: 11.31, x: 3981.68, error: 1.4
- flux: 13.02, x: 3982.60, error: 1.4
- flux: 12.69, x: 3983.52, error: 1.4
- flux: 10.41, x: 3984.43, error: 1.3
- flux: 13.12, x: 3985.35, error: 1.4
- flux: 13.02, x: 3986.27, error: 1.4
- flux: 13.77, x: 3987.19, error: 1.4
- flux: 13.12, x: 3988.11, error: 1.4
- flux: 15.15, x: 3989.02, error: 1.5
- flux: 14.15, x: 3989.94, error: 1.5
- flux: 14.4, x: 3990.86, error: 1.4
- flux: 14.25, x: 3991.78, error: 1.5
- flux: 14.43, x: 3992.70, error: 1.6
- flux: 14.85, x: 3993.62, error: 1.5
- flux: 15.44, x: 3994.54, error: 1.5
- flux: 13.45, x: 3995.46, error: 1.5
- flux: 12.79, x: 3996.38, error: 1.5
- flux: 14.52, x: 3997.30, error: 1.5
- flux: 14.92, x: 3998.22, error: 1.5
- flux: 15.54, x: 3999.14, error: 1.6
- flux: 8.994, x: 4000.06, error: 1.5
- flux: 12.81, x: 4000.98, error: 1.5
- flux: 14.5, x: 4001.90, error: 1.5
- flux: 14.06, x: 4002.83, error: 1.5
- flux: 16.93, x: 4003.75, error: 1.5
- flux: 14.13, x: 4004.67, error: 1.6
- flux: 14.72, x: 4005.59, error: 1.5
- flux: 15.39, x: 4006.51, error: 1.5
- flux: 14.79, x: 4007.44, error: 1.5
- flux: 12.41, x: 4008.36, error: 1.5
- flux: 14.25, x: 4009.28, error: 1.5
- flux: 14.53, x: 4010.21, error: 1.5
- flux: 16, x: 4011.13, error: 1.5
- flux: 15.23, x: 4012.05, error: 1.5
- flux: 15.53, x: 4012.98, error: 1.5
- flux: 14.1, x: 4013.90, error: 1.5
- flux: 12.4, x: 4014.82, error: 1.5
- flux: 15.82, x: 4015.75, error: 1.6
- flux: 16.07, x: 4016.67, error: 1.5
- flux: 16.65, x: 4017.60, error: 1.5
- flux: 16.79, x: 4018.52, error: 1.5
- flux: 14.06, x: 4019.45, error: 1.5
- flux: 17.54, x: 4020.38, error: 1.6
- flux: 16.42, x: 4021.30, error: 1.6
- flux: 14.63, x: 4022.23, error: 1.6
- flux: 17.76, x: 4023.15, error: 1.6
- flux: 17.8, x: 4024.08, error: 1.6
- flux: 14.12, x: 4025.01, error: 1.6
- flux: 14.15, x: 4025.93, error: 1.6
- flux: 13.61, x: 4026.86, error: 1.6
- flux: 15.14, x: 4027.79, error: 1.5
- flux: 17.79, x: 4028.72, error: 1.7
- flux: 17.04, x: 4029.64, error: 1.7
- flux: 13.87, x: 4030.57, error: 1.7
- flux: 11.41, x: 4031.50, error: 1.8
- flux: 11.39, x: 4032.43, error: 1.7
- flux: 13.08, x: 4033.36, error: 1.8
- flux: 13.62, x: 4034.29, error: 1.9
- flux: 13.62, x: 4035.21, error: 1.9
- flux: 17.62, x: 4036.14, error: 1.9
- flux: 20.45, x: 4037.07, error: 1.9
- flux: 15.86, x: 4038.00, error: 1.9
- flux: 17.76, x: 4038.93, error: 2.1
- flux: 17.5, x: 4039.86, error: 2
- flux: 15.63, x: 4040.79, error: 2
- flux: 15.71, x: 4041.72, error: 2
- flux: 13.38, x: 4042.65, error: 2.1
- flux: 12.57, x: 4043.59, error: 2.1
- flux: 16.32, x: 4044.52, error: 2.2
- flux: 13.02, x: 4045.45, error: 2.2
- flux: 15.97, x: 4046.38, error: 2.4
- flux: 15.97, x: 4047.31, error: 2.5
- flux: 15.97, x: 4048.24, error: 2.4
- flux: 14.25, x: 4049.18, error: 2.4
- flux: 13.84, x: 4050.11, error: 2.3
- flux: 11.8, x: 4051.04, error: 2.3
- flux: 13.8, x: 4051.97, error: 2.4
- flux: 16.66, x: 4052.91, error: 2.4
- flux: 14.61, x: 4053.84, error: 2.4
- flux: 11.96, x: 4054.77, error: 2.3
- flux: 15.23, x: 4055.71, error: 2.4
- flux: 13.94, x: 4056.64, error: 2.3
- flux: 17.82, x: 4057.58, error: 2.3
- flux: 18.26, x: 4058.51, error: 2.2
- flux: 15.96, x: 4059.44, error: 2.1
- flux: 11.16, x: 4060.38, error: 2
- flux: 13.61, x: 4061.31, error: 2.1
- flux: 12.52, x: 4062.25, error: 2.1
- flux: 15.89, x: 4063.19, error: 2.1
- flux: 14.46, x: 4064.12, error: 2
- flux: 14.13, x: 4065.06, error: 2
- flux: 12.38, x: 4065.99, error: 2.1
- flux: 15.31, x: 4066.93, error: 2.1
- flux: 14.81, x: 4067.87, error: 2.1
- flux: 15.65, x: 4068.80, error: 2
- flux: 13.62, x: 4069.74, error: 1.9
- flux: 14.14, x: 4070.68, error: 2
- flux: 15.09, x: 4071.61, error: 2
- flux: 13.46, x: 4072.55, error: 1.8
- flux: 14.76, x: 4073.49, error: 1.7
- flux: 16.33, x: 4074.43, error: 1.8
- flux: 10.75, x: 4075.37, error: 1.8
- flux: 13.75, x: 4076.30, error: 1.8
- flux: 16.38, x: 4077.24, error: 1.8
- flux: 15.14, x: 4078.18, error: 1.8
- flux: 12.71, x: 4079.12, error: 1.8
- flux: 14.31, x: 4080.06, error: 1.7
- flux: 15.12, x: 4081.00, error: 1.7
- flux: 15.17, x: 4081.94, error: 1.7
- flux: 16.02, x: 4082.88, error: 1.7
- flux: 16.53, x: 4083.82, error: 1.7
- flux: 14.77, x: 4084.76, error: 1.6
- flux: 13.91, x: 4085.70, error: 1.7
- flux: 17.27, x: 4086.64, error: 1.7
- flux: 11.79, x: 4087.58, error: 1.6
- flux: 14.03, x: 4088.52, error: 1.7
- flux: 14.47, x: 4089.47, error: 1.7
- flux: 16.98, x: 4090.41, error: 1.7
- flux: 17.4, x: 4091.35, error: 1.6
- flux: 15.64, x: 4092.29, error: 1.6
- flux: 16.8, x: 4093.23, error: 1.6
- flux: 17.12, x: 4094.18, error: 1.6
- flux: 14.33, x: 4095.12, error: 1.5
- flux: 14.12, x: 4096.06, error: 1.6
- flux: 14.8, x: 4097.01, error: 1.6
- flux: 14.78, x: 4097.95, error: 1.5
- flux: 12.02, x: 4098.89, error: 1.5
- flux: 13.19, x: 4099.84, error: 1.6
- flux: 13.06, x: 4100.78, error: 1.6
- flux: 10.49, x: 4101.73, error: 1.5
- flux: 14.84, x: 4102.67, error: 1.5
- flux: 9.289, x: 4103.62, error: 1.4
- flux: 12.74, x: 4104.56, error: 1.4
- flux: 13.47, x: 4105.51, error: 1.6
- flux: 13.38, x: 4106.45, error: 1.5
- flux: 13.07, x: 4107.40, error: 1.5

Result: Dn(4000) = 2.04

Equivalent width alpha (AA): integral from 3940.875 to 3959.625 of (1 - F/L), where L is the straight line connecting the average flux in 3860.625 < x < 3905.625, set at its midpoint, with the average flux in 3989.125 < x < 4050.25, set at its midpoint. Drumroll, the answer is 3.27 AA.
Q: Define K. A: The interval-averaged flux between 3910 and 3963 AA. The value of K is 8.15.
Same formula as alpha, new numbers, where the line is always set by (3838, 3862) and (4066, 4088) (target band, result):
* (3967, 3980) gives 4.2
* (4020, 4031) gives -2.6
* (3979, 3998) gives -3.0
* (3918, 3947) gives 8.3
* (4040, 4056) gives -1.1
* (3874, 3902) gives -0.2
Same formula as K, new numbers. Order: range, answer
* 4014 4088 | 14.9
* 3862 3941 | 7.96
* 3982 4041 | 14.7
